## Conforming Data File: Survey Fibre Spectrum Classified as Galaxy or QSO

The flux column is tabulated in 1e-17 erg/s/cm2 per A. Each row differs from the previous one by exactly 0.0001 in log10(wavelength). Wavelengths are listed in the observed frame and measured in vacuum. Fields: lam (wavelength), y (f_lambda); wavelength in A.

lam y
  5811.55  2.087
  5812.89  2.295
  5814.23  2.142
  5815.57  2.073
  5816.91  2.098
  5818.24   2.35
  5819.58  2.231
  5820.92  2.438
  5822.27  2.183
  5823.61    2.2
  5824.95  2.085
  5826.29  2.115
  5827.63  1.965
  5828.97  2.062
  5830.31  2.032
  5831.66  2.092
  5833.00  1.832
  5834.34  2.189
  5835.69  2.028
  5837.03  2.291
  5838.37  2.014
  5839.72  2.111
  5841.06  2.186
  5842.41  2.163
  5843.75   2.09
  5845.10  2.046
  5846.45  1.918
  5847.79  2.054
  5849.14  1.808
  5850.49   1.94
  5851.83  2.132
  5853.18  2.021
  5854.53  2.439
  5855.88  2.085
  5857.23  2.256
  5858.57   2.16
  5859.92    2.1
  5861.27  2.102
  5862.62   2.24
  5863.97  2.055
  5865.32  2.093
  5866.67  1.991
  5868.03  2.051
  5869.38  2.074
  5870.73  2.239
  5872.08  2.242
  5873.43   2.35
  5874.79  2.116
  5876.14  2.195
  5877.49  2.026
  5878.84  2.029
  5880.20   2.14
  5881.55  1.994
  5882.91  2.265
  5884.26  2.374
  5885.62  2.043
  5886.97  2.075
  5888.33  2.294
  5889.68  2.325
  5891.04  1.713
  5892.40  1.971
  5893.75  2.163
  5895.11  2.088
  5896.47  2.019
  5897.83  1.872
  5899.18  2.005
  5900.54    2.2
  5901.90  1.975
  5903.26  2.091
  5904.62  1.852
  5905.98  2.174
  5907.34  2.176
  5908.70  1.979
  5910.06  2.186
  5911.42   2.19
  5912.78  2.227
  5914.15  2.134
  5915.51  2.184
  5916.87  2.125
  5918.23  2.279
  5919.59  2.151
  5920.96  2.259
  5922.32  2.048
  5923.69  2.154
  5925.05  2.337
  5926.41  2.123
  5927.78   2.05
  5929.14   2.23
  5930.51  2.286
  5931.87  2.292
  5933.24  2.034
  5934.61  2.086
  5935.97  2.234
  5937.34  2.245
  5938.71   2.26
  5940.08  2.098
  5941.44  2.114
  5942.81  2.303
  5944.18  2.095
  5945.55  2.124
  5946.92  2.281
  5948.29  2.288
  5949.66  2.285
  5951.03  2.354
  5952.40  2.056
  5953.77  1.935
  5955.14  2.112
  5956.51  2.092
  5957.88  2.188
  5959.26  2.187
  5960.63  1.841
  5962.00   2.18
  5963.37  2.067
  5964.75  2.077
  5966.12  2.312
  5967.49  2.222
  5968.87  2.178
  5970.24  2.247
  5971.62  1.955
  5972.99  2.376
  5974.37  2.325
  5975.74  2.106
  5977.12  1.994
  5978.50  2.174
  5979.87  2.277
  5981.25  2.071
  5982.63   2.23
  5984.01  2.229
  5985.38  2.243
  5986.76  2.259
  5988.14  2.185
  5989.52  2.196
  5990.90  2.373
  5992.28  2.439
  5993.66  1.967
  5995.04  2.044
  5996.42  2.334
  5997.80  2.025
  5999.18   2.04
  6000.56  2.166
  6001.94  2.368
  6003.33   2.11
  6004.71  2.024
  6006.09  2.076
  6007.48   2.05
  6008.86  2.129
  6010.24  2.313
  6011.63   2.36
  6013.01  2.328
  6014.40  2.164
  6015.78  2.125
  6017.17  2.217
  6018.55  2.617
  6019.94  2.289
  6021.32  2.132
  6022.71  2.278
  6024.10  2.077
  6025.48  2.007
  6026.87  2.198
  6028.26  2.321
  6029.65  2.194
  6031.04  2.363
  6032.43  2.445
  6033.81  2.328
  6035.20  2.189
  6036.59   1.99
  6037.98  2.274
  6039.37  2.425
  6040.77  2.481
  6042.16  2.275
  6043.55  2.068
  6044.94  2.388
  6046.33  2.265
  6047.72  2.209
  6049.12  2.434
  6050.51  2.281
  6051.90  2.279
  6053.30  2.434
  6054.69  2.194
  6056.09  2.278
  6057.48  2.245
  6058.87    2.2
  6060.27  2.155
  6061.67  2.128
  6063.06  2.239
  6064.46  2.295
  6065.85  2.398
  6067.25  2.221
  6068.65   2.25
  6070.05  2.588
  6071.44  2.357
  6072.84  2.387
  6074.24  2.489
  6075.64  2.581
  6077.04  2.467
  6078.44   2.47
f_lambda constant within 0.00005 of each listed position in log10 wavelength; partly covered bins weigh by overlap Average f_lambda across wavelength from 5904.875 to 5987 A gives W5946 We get 2.17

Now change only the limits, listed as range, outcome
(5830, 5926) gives 2.11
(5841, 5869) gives 2.09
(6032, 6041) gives 2.29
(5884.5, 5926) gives 2.11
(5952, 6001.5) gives 2.16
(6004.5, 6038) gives 2.22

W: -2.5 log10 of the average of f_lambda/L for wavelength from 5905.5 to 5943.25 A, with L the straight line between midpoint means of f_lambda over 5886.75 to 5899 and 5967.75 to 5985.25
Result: -0.04 mag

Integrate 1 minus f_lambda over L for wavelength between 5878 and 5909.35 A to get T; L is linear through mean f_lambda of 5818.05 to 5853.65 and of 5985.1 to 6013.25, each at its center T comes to 0.7 A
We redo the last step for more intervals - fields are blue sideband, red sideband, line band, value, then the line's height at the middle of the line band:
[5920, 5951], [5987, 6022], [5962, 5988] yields 0.2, 2.2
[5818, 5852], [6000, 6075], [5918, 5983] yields 0.6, 2.19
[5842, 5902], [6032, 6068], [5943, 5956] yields 0.0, 2.18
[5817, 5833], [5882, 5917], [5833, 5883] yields 0.4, 2.13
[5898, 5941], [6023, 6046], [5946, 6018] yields 0.9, 2.2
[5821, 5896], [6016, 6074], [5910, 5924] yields -0.1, 2.16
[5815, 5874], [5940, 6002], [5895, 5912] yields 0.7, 2.14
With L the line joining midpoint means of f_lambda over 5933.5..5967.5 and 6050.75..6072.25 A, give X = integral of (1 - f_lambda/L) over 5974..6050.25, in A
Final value 0.2 A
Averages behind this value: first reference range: 2.16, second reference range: 2.28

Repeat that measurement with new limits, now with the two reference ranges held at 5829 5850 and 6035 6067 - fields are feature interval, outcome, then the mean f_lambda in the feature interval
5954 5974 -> 0.3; 2.14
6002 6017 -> 0.3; 2.18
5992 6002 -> 0.3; 2.15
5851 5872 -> -0.6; 2.14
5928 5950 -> -0.5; 2.2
